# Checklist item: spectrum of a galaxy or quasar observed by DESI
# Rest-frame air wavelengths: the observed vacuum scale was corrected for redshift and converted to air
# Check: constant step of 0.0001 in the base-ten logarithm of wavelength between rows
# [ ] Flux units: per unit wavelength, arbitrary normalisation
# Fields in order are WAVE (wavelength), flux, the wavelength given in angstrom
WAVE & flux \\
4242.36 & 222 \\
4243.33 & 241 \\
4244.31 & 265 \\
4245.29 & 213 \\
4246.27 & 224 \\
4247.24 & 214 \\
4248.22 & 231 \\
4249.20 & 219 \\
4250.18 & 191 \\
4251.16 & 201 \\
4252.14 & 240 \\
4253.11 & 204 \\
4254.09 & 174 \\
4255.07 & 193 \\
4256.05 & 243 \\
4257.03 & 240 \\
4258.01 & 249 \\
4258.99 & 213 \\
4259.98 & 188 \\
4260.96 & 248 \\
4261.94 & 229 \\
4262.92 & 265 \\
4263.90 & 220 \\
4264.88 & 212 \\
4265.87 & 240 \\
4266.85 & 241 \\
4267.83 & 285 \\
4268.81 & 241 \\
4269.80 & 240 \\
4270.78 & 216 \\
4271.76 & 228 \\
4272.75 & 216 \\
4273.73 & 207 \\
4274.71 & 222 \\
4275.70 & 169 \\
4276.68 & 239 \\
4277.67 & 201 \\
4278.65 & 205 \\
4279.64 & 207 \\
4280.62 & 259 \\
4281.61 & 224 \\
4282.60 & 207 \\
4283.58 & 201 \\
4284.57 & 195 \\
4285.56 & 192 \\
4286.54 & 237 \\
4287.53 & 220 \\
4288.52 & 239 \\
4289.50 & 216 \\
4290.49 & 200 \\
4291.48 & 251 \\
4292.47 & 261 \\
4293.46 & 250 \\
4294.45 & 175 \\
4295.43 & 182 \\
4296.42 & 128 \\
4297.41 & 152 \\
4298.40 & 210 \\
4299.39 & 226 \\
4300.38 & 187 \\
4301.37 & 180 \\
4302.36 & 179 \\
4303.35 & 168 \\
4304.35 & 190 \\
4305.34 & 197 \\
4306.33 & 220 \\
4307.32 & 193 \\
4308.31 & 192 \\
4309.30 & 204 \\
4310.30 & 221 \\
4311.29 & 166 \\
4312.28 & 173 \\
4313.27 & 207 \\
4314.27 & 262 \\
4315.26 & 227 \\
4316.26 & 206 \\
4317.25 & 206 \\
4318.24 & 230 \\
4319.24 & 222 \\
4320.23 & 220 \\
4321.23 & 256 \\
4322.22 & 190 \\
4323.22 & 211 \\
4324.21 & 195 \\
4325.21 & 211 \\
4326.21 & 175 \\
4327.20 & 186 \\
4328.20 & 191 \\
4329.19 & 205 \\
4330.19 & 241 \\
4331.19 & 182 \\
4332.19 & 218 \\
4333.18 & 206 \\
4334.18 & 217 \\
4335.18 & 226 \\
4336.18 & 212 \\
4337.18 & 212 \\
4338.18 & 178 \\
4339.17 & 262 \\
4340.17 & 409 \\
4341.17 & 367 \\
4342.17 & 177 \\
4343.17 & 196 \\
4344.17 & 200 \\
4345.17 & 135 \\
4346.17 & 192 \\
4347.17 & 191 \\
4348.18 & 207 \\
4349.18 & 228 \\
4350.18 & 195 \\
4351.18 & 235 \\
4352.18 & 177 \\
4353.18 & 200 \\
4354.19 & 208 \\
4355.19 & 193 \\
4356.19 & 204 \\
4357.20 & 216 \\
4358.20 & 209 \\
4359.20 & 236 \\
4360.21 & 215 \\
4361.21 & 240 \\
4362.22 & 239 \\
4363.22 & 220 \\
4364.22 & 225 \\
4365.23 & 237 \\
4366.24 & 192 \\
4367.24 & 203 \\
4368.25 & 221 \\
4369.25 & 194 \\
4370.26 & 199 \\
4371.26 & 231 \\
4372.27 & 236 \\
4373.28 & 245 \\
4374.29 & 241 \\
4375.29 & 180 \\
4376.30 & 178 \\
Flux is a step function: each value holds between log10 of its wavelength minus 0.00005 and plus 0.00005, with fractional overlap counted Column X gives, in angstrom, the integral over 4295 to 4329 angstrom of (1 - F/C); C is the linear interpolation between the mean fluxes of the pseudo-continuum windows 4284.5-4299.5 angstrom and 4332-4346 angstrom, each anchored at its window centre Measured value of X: 2.9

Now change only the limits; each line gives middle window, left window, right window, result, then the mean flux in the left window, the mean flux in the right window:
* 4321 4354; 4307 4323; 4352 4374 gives -0.11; 211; 216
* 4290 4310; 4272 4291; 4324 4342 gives 1.92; 214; 227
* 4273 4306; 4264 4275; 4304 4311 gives 1.60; 231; 202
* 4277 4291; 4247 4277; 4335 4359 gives 0.44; 223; 218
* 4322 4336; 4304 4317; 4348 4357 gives 0.05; 205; 206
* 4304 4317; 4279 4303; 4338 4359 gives 0.40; 207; 219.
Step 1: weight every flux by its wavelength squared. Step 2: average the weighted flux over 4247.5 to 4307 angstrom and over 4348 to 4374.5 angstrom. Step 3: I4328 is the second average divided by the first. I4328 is 1.05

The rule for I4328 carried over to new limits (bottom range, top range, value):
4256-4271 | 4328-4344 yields 1.02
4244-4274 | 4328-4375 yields 1.01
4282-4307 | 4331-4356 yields 1.10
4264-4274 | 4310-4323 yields 0.94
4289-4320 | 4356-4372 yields 1.11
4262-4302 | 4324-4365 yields 1.03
